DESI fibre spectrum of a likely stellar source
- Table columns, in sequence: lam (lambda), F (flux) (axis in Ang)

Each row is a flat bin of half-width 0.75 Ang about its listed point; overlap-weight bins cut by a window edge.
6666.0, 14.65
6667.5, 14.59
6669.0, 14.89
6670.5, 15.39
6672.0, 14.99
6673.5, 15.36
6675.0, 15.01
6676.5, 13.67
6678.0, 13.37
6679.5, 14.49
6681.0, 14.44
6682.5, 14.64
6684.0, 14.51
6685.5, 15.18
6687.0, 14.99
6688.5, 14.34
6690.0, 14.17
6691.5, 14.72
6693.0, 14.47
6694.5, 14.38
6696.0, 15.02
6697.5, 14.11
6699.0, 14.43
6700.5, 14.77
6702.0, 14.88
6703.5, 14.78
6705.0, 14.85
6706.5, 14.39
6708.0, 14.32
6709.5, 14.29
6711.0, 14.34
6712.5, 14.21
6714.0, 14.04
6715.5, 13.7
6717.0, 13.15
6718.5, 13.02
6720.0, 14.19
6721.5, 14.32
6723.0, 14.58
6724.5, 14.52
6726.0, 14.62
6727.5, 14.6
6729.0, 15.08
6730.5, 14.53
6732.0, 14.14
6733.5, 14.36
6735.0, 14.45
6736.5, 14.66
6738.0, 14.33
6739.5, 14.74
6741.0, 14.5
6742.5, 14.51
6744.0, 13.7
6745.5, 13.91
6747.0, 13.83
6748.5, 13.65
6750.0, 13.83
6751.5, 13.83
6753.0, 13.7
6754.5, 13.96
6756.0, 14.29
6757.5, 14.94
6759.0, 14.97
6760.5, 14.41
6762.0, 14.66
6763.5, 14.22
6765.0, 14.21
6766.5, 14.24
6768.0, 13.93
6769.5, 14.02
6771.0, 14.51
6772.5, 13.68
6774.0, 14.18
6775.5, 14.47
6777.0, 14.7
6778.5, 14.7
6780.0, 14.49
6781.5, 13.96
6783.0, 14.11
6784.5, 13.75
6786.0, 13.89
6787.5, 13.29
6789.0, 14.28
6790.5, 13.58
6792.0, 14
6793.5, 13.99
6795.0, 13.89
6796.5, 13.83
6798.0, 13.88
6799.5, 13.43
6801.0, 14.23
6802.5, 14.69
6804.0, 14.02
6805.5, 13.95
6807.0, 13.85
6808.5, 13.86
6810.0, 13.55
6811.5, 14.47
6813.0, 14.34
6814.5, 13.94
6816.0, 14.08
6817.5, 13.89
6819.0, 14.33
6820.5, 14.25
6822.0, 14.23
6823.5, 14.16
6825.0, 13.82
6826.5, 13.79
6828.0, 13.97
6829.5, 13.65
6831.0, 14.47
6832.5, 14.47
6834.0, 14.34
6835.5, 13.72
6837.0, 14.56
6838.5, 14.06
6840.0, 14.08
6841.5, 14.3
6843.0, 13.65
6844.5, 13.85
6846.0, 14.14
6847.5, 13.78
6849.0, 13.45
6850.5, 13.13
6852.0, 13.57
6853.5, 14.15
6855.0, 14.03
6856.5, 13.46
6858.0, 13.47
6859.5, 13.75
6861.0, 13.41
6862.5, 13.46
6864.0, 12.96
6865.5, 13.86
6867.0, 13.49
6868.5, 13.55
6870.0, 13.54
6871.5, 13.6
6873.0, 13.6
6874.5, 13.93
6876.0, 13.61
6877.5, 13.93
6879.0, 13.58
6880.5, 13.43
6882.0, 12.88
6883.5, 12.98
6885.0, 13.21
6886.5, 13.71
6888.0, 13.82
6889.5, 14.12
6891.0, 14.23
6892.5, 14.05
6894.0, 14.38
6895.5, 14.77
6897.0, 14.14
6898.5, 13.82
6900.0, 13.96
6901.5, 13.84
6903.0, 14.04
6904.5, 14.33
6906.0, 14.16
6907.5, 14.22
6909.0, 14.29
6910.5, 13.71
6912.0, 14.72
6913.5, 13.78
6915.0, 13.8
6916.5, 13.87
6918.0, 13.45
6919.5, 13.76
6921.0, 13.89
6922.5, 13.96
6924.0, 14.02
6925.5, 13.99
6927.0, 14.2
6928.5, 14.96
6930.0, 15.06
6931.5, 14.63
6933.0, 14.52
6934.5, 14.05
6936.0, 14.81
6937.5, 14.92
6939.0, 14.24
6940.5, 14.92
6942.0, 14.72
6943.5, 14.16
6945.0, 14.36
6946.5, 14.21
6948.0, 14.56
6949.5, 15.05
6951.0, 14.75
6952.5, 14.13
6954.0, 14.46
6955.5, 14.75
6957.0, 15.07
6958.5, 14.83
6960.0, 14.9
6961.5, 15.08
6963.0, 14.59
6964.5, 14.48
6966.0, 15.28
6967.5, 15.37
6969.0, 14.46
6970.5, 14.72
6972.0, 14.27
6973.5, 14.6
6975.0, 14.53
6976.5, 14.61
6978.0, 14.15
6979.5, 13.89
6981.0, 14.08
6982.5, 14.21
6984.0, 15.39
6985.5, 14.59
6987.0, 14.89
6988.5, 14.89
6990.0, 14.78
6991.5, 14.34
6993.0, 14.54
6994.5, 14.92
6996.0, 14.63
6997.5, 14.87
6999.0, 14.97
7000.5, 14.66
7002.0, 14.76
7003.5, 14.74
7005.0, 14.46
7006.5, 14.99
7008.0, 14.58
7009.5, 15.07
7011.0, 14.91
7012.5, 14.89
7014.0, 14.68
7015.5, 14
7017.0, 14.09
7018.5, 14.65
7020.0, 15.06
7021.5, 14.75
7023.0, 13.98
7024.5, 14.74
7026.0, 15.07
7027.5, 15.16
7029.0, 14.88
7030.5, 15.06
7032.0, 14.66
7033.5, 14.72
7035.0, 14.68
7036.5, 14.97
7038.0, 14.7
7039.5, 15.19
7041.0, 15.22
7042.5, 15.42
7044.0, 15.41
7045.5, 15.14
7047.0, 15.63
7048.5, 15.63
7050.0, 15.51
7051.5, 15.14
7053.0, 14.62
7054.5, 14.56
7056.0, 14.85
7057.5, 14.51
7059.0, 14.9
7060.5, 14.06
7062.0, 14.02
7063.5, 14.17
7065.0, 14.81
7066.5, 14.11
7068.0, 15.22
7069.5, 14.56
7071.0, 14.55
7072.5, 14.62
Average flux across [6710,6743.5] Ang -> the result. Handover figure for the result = 14.3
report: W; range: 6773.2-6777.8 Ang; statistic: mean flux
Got 14.4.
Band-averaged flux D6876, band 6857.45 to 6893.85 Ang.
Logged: 13.6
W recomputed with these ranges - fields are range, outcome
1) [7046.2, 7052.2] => 15.5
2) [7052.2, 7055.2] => 14.6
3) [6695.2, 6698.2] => 14.6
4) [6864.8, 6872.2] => 13.6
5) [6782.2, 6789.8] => 13.9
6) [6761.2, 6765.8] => 14.4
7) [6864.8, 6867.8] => 13.7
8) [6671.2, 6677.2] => 14.8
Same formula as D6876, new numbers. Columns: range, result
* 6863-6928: 13.8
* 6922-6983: 14.6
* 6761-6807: 14.1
